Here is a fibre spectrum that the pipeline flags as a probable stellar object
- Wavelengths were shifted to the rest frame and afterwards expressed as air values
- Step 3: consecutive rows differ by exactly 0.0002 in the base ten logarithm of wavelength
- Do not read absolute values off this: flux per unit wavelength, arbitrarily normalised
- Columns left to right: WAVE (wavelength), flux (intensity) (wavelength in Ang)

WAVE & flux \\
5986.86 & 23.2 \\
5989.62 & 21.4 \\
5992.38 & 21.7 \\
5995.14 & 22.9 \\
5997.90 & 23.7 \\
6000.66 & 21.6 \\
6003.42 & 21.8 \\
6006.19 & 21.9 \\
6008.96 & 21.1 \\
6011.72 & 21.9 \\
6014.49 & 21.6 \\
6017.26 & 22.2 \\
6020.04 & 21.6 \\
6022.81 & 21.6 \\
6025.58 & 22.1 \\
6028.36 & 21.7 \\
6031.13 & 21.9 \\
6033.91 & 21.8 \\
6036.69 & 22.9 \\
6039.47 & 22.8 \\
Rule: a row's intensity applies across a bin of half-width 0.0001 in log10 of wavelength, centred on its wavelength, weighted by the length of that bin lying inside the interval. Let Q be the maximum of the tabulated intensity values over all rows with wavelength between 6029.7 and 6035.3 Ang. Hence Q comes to 21.9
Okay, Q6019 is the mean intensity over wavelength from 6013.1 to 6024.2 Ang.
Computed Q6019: 21.7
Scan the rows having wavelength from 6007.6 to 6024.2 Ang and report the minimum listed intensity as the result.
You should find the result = 21.1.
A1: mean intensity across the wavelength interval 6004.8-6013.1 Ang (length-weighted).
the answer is 21.6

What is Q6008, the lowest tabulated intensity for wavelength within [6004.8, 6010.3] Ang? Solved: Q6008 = 21.1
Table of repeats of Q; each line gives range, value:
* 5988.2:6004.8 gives 23.7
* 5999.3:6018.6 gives 22.2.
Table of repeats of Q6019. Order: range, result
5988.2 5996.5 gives 22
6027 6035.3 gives 21.8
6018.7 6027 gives 21.8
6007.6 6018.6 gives 21.7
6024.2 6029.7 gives 21.9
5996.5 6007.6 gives 22.2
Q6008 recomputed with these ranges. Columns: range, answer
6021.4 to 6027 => 21.6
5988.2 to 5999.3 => 21.4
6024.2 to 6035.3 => 21.7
